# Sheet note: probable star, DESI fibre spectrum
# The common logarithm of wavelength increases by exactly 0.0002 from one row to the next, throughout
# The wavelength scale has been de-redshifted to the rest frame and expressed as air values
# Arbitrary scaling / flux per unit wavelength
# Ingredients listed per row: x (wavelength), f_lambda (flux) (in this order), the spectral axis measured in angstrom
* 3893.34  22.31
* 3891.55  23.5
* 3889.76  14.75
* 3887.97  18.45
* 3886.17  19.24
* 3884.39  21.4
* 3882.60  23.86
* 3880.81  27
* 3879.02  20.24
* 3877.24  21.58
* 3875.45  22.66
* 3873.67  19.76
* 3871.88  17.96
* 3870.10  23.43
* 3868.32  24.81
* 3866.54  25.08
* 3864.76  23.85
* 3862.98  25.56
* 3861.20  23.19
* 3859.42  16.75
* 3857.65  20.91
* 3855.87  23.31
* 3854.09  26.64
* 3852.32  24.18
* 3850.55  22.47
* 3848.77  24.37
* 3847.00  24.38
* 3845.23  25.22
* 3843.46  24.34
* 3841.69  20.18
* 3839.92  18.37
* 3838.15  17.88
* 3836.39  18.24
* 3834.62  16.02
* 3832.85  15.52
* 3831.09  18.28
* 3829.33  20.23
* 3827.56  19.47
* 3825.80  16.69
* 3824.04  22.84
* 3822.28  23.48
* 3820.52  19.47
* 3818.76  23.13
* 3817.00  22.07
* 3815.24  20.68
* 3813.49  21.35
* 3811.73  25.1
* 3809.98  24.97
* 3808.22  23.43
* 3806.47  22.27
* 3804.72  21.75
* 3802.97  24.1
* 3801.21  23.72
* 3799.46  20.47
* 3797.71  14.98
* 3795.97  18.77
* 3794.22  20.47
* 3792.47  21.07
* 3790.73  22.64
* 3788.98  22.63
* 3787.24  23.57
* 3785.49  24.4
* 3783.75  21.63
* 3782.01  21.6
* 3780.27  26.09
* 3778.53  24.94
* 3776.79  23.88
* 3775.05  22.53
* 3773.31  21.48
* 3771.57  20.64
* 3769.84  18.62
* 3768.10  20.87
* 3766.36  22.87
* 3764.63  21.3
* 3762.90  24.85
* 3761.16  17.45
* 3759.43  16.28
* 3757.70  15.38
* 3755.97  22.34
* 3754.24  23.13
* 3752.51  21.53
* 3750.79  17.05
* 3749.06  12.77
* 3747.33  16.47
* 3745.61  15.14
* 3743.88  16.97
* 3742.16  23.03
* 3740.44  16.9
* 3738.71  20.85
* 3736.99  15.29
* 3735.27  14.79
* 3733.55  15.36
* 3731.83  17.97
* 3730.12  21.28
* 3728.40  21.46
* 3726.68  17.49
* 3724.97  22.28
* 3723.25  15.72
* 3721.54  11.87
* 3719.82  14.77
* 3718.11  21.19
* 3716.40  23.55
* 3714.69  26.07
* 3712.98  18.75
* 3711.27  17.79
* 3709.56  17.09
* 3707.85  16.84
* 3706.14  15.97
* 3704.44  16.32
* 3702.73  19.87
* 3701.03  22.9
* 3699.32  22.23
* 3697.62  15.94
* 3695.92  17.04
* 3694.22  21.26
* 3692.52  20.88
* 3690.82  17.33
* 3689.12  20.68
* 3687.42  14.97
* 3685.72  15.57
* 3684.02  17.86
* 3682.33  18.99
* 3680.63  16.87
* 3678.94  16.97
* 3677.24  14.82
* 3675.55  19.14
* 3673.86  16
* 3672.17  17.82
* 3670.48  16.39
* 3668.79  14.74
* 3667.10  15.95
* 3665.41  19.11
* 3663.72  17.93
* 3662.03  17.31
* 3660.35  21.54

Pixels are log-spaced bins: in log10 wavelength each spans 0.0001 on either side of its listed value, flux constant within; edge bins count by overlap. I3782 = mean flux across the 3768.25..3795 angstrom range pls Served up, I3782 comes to 22.4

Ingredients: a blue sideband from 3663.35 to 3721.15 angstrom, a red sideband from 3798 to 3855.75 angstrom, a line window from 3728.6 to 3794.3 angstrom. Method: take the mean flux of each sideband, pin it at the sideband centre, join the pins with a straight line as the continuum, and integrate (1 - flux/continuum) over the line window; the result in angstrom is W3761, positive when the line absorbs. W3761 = -0.8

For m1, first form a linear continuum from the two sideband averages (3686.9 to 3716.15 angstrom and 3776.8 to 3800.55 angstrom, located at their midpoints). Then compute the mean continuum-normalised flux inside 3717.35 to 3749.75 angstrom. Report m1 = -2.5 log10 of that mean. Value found 0.15 mag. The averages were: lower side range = 19.1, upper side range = 21.9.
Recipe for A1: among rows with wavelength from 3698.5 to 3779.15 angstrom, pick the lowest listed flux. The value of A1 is 11.87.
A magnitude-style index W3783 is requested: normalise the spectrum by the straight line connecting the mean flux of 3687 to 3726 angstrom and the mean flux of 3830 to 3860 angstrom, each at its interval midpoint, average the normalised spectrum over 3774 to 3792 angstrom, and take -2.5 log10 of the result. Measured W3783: -0.165 mag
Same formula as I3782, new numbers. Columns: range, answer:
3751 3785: 21.4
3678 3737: 18.4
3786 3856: 21.5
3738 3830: 21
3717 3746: 17.9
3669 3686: 17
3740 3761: 18.1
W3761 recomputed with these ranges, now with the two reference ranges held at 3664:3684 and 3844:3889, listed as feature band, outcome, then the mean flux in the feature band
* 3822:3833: 1.00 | 19.6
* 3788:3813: -1.39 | 21.9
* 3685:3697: -0.47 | 18.2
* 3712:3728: -0.66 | 19.1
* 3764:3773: -0.50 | 20.9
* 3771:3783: -1.81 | 23.1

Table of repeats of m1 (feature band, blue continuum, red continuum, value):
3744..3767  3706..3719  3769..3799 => 0.117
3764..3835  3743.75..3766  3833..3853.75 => -0.080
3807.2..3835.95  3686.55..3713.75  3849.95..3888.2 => 0.028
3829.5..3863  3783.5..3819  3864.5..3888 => 0.045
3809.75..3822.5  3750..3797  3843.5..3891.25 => -0.025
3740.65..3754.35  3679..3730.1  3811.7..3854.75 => 0.088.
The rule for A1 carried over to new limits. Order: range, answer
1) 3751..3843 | 14.98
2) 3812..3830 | 16.69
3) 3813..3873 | 15.52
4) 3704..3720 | 14.77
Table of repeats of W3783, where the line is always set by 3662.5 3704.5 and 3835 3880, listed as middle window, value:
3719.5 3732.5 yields 0.06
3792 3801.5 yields 0.06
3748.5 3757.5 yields 0.02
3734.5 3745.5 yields 0.09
